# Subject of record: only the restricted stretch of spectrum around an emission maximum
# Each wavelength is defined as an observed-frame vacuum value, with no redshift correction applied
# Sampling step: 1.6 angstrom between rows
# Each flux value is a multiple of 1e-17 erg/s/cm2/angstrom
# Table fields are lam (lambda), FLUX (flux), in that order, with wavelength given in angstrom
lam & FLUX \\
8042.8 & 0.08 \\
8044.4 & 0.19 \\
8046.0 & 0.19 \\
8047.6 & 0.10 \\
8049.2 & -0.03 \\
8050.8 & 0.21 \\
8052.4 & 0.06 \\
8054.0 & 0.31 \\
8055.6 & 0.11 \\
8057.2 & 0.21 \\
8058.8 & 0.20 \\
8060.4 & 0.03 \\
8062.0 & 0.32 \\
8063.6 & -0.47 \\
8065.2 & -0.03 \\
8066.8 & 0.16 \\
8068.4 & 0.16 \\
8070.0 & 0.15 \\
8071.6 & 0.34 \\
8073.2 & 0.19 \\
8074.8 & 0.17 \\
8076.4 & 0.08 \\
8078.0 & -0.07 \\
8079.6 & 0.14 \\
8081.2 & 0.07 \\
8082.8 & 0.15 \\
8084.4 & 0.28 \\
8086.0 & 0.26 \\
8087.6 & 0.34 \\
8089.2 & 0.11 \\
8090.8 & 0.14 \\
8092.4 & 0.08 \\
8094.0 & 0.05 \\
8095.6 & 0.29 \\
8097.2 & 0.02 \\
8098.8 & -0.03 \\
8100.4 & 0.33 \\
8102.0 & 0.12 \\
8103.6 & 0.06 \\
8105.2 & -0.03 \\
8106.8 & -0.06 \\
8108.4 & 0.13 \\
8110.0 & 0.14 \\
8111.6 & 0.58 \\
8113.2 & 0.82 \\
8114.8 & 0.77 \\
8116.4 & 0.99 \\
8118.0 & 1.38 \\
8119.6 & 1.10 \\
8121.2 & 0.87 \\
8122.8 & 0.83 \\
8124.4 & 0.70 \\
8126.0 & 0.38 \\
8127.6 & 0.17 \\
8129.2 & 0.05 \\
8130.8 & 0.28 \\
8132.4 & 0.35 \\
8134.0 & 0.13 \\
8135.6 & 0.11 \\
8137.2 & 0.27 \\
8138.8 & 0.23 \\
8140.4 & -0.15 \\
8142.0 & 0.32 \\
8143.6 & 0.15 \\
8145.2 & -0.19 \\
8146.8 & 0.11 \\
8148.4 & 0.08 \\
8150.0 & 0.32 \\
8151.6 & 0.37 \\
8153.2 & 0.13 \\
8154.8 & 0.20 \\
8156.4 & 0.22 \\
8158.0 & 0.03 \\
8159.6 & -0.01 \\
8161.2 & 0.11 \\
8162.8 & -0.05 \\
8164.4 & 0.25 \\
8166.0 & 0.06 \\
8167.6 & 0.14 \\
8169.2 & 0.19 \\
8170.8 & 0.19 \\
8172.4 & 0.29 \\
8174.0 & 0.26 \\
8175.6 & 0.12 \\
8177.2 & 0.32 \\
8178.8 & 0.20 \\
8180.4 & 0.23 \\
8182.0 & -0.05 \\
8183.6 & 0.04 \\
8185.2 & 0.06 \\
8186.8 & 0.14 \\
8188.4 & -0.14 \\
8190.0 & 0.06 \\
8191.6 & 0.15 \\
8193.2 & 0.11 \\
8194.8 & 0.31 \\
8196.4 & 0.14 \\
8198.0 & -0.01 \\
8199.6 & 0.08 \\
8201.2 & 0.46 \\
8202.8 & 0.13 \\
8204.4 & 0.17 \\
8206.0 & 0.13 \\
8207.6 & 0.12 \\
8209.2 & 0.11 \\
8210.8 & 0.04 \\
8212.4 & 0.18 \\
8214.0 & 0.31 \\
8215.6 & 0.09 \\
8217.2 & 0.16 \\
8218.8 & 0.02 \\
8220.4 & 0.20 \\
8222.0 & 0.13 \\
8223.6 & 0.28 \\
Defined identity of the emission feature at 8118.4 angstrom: [O II]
